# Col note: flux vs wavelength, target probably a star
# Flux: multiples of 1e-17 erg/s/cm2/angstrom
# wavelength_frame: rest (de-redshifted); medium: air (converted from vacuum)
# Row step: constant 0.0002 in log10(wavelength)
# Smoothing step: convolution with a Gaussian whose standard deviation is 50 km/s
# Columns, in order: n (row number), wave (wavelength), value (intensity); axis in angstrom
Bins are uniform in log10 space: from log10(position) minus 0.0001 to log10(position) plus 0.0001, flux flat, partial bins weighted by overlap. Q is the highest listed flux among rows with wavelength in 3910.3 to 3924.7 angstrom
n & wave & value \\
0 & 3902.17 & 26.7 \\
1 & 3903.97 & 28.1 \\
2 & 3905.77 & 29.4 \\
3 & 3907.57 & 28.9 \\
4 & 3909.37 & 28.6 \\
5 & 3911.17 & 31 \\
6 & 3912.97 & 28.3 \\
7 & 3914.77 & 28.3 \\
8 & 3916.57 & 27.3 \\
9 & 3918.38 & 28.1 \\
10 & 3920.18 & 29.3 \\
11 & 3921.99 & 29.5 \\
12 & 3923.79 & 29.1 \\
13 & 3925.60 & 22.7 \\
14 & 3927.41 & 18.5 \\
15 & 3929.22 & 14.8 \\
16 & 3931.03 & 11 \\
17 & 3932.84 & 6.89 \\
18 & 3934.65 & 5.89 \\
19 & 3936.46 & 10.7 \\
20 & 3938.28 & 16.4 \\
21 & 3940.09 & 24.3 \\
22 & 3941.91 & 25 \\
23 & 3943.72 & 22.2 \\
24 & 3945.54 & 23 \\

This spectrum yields 31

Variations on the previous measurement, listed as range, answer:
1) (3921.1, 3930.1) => 29.5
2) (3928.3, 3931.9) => 14.8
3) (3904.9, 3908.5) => 29.4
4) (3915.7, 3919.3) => 28.1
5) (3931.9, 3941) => 24.3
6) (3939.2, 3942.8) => 25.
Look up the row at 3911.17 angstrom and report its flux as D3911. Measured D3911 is 31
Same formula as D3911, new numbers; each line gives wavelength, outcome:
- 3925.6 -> 22.7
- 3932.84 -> 6.89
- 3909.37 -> 28.6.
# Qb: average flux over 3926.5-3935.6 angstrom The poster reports 11.4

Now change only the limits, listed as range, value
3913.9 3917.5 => 27.8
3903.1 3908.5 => 28.8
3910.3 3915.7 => 29.2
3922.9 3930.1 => 21.3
